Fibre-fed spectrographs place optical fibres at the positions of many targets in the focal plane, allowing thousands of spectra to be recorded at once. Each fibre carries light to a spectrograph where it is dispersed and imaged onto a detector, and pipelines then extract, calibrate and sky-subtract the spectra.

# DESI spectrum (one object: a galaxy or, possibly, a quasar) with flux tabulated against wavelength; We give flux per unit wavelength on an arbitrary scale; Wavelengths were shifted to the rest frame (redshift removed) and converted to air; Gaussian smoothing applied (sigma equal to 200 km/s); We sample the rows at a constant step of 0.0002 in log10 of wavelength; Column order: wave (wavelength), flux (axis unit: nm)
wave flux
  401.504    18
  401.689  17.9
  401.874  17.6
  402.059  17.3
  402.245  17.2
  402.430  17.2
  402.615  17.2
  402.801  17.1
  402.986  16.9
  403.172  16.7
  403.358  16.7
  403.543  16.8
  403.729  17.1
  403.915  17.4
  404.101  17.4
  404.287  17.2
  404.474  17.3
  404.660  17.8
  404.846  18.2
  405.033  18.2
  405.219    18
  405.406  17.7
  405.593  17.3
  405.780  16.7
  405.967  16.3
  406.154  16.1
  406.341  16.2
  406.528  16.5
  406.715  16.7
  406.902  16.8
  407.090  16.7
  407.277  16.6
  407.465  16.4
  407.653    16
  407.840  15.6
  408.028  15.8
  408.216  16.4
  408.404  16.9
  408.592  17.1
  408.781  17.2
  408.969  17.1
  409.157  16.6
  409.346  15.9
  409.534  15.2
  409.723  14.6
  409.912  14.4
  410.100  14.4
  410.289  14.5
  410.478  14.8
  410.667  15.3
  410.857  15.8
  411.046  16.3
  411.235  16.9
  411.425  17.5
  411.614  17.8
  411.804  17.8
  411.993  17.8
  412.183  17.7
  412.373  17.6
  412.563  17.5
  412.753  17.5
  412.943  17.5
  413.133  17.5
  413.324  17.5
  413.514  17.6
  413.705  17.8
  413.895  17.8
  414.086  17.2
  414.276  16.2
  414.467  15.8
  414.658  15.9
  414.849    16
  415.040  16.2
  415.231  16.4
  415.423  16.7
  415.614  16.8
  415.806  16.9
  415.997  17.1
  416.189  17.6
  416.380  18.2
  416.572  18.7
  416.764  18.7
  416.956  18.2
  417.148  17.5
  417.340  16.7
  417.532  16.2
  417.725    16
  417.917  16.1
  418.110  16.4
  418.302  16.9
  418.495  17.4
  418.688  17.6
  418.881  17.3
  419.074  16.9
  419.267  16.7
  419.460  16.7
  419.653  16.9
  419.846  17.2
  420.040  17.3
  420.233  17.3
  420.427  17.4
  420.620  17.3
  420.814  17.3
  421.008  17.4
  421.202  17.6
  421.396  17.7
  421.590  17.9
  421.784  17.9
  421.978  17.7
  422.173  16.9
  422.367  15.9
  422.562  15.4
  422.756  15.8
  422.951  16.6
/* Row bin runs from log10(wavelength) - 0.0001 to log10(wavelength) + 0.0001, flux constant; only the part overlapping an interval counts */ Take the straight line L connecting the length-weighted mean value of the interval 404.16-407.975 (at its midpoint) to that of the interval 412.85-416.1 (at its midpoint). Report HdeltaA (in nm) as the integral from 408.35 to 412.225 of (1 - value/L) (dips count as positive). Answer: 0.15 nm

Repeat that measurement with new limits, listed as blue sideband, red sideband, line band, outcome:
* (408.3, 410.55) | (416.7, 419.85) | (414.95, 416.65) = -0.05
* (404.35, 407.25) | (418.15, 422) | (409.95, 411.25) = 0.14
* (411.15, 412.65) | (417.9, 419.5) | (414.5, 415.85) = 0.07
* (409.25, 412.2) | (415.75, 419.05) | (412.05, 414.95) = -0.11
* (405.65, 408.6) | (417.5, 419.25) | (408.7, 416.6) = -0.05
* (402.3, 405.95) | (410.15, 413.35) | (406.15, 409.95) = 0.18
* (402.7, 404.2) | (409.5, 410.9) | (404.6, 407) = -0.13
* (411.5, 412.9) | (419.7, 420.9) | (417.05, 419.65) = 0.09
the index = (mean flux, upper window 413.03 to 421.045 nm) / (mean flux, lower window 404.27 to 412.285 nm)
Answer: 1.0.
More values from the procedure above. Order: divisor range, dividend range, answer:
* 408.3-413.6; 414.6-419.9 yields 1.03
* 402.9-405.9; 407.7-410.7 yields 0.91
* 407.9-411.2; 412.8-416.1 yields 1.07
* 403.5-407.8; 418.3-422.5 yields 1.01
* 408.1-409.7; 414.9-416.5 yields 1.03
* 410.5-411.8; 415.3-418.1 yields 1.04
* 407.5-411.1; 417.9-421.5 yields 1.09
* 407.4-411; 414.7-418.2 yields 1.08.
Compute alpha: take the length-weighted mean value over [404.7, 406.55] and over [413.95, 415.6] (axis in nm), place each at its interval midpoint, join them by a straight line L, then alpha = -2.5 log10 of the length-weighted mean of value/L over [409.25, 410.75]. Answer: 0.13 mag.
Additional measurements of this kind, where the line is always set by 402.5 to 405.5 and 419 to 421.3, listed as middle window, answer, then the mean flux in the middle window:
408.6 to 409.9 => 0.08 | 16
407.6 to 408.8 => 0.06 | 16.4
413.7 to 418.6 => 0.02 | 17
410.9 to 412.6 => -0.01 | 17.4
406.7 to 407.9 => 0.06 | 16.4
